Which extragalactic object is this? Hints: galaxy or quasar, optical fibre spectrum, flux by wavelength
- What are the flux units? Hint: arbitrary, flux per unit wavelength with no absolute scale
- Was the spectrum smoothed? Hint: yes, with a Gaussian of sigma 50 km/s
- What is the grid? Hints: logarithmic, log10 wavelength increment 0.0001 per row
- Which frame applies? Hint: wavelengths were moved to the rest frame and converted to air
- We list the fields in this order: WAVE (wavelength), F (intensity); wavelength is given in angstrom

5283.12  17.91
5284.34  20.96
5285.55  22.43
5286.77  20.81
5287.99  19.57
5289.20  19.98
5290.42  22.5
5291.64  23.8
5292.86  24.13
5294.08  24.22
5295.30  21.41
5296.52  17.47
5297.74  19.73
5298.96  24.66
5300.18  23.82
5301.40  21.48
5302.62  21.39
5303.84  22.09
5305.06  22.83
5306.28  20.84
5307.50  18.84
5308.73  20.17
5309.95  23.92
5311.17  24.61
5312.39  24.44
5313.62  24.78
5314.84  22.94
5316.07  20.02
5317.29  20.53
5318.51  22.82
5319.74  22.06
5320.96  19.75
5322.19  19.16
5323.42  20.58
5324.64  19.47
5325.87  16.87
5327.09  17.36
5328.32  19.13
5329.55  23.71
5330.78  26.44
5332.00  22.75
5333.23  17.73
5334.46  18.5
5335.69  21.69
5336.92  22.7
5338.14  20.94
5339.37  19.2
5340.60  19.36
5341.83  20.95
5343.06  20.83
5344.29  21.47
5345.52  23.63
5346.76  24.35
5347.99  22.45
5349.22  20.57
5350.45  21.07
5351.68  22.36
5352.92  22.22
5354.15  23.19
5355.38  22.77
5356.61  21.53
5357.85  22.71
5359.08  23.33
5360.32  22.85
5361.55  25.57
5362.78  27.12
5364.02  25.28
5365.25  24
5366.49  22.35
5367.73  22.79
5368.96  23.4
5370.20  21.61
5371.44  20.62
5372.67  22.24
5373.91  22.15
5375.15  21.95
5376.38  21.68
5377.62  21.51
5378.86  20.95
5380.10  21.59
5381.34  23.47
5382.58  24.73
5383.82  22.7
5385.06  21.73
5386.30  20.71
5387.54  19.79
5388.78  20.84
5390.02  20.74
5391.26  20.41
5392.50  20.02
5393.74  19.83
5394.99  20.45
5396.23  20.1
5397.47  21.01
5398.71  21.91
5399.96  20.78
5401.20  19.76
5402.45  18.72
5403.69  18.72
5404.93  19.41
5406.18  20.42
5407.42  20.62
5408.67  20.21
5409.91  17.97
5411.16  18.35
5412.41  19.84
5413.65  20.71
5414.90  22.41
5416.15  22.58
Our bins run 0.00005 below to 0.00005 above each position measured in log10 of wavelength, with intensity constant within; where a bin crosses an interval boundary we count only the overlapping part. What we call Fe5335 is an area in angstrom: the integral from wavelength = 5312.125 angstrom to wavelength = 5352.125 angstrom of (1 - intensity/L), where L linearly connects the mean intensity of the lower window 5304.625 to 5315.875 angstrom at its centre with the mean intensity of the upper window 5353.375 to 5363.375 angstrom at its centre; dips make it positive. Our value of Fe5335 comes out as 3.1 angstrom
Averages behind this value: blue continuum 22.5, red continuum 23.6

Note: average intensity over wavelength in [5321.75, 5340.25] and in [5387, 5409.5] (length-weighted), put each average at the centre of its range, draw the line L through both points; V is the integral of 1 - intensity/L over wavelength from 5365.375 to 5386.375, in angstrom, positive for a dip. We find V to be -2.0 angstrom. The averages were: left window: 20.4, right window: 20.2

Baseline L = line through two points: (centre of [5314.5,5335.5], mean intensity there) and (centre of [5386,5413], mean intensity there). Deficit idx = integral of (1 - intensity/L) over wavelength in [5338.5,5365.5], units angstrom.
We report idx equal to -2.9 angstrom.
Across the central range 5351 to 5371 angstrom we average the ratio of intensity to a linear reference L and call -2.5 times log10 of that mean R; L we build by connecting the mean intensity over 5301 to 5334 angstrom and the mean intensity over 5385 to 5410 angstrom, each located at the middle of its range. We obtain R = -0.126 mag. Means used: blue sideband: 21.3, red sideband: 20.2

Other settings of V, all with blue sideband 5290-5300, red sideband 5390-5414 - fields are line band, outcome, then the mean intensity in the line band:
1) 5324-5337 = 0.62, 20.5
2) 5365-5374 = -0.72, 22.3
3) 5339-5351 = -0.13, 21.4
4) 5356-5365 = -1.37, 24.1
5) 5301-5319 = -0.13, 22.1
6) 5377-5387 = -0.86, 22.1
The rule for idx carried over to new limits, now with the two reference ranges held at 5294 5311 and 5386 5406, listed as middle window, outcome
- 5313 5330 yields 0.6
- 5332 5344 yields 0.4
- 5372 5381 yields -0.6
